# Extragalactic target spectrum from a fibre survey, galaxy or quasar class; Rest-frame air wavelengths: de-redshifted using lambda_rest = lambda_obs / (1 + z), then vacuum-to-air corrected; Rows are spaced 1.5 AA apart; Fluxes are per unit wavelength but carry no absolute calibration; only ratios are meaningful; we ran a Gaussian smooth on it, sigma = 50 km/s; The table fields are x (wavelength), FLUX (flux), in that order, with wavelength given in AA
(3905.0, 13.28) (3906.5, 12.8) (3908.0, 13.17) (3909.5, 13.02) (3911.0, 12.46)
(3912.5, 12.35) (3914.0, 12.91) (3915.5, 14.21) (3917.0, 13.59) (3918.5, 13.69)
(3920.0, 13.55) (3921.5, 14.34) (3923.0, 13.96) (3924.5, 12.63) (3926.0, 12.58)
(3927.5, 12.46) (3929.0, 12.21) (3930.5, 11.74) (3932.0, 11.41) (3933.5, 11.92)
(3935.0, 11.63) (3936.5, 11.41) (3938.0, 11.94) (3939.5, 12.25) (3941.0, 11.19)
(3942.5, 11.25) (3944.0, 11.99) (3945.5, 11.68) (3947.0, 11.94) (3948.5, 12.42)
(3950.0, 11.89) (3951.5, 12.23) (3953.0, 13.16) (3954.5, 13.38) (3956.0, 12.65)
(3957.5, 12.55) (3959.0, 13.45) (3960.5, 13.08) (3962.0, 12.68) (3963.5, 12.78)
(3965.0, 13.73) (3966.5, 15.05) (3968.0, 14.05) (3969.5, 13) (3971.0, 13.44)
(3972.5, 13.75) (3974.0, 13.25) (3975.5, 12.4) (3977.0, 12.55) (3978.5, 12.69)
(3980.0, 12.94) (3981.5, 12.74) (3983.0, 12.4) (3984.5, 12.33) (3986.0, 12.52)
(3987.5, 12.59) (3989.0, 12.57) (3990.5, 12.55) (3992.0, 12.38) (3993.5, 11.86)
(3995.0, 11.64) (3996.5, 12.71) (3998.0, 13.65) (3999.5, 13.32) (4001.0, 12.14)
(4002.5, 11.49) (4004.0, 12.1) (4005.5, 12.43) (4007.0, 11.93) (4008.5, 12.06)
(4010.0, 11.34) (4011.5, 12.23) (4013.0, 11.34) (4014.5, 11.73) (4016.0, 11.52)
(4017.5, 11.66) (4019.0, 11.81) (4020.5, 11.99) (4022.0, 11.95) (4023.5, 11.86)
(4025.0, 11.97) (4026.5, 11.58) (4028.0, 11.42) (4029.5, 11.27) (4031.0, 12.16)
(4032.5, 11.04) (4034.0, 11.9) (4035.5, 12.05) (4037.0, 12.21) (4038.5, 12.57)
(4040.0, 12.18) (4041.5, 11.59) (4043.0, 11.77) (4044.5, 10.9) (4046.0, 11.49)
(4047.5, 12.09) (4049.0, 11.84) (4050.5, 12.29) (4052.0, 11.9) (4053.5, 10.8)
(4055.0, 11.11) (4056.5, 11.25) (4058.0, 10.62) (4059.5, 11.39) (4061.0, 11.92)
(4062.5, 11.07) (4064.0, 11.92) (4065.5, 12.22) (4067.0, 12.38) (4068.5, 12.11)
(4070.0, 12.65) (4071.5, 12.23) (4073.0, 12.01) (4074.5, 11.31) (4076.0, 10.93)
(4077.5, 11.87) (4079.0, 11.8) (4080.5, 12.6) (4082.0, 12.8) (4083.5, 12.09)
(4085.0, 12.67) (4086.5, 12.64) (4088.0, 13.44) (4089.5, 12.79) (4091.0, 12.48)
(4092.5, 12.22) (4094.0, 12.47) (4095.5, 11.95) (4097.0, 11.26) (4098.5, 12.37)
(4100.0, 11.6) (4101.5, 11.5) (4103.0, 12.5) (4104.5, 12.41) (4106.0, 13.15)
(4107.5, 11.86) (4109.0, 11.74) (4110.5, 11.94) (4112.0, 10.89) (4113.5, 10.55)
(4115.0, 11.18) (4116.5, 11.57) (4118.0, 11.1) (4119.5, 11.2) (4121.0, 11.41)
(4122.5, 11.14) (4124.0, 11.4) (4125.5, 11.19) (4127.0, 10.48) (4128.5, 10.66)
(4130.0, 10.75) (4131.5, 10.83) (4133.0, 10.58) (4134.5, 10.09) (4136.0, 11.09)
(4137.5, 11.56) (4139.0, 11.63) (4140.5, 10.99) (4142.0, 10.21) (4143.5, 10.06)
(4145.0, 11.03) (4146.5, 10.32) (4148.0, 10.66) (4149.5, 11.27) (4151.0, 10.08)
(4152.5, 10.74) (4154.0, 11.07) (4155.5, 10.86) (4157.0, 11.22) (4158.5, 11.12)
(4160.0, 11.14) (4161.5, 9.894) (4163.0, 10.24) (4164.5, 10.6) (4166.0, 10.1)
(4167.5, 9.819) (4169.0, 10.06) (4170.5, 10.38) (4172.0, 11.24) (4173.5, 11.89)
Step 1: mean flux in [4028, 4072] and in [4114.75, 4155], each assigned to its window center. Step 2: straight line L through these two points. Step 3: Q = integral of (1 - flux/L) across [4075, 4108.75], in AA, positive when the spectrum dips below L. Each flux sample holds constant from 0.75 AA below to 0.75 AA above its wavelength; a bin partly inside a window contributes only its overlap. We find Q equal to -2.7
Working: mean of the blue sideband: 11.7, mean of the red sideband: 10.9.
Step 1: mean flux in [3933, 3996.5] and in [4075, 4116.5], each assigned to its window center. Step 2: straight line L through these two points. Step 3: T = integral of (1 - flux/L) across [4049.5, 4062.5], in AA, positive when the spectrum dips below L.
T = 0.9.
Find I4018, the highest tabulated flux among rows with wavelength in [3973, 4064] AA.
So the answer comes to 13.65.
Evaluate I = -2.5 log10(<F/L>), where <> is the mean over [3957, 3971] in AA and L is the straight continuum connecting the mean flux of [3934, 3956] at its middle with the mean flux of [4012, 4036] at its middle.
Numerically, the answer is -0.123 mag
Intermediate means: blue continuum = 12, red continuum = 11.7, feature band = 13.4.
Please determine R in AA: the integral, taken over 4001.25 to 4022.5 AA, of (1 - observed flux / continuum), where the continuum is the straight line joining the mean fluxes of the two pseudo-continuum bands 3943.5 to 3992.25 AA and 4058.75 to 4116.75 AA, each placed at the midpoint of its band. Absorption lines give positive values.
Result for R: 1.2 AA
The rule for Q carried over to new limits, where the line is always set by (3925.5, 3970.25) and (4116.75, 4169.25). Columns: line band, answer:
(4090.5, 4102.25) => -0.8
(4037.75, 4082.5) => -1.1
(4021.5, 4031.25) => 0.1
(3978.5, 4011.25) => -0.9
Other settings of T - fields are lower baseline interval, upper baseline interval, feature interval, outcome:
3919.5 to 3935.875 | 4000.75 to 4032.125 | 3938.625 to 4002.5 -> -2.54 AA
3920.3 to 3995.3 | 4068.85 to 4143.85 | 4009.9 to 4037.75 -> 0.98 AA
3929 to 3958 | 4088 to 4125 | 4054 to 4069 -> 0.37 AA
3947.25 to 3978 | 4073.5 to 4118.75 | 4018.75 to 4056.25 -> 2.15 AA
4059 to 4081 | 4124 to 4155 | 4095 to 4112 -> -0.93 AA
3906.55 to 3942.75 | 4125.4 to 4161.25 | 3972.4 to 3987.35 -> -0.69 AA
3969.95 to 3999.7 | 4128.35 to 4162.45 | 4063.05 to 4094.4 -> -1.85 AA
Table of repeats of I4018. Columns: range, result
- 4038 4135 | 13.44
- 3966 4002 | 15.05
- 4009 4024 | 12.23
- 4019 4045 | 12.57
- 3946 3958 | 13.38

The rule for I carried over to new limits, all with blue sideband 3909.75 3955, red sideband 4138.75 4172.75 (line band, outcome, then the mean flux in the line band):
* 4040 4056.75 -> -0.006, 11.6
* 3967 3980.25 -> -0.088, 13.2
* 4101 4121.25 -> -0.063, 11.7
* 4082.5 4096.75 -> -0.121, 12.5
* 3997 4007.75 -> -0.048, 12.4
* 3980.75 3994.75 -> -0.035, 12.4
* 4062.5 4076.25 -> -0.058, 12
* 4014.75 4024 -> -0.003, 11.8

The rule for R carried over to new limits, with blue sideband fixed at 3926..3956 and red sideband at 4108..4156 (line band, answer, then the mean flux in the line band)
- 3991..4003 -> -0.7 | 12.4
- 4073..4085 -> -0.8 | 12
